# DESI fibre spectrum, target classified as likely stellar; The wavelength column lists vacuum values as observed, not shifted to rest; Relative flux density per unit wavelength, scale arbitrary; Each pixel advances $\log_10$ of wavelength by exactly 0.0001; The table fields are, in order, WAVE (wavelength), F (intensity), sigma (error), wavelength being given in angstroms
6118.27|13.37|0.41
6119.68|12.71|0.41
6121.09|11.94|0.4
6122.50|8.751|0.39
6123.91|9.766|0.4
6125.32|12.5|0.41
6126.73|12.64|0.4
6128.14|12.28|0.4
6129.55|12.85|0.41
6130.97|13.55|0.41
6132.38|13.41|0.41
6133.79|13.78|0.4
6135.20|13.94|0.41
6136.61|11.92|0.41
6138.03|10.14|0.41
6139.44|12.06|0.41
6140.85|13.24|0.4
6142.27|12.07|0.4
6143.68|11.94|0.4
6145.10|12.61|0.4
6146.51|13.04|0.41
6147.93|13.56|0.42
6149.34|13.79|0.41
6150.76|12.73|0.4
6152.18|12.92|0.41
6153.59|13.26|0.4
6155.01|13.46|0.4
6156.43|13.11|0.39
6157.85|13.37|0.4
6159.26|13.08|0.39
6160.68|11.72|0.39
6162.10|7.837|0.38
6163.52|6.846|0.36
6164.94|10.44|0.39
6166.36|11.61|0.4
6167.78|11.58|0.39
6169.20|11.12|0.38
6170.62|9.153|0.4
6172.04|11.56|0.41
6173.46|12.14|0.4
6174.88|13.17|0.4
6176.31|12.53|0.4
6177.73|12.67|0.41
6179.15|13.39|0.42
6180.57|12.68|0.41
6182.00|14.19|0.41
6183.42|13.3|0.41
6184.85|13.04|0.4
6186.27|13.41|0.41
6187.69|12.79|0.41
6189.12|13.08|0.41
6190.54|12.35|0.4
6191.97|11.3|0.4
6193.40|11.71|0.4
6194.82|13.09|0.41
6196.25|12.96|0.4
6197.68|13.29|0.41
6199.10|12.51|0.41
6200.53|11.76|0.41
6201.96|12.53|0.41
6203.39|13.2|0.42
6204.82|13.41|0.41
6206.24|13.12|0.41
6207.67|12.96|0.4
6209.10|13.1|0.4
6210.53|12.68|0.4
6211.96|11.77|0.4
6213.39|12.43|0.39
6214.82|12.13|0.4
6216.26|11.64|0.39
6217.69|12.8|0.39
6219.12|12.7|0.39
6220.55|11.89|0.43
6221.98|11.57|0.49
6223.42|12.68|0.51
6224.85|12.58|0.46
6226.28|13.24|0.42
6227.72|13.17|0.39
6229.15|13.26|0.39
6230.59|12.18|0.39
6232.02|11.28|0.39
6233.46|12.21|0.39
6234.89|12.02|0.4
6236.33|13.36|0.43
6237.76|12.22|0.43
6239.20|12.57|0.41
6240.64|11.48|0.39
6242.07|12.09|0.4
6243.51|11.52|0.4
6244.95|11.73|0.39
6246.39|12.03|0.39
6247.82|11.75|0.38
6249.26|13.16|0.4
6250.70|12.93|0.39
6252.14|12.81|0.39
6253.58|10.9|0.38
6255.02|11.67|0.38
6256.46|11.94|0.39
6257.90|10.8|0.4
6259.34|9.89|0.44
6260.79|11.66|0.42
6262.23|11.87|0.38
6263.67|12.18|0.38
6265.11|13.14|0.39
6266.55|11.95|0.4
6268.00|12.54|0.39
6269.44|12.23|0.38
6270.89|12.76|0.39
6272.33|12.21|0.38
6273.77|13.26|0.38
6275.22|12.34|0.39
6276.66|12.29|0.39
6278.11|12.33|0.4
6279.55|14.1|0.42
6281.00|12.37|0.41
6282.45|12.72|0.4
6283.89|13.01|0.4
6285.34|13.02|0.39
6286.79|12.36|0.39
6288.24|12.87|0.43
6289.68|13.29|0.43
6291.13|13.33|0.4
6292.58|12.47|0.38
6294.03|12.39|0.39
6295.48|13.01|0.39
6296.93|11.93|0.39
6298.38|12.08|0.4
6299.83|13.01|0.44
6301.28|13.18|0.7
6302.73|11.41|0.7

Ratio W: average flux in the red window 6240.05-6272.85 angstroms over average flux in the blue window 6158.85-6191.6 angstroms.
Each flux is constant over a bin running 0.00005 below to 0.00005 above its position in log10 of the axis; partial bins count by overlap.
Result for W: 1.01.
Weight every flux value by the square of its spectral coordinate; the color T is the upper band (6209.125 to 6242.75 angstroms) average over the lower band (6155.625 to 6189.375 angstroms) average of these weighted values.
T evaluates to 1.05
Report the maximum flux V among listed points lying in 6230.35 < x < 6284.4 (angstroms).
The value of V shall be 14.1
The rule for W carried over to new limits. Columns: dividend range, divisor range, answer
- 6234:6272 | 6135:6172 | 1.01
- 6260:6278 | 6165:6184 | 1.02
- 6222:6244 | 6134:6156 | 0.97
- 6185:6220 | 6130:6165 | 1.02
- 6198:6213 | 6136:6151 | 1.02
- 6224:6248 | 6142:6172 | 1.04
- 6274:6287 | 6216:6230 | 1.01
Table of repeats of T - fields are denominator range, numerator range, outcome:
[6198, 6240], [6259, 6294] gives 1.02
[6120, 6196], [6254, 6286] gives 1.04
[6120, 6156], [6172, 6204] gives 1.04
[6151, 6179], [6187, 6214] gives 1.09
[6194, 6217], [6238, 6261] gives 0.95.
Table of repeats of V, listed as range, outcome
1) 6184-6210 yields 13.41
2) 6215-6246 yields 13.36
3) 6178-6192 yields 14.19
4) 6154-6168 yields 13.46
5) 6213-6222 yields 12.8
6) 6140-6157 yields 13.79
